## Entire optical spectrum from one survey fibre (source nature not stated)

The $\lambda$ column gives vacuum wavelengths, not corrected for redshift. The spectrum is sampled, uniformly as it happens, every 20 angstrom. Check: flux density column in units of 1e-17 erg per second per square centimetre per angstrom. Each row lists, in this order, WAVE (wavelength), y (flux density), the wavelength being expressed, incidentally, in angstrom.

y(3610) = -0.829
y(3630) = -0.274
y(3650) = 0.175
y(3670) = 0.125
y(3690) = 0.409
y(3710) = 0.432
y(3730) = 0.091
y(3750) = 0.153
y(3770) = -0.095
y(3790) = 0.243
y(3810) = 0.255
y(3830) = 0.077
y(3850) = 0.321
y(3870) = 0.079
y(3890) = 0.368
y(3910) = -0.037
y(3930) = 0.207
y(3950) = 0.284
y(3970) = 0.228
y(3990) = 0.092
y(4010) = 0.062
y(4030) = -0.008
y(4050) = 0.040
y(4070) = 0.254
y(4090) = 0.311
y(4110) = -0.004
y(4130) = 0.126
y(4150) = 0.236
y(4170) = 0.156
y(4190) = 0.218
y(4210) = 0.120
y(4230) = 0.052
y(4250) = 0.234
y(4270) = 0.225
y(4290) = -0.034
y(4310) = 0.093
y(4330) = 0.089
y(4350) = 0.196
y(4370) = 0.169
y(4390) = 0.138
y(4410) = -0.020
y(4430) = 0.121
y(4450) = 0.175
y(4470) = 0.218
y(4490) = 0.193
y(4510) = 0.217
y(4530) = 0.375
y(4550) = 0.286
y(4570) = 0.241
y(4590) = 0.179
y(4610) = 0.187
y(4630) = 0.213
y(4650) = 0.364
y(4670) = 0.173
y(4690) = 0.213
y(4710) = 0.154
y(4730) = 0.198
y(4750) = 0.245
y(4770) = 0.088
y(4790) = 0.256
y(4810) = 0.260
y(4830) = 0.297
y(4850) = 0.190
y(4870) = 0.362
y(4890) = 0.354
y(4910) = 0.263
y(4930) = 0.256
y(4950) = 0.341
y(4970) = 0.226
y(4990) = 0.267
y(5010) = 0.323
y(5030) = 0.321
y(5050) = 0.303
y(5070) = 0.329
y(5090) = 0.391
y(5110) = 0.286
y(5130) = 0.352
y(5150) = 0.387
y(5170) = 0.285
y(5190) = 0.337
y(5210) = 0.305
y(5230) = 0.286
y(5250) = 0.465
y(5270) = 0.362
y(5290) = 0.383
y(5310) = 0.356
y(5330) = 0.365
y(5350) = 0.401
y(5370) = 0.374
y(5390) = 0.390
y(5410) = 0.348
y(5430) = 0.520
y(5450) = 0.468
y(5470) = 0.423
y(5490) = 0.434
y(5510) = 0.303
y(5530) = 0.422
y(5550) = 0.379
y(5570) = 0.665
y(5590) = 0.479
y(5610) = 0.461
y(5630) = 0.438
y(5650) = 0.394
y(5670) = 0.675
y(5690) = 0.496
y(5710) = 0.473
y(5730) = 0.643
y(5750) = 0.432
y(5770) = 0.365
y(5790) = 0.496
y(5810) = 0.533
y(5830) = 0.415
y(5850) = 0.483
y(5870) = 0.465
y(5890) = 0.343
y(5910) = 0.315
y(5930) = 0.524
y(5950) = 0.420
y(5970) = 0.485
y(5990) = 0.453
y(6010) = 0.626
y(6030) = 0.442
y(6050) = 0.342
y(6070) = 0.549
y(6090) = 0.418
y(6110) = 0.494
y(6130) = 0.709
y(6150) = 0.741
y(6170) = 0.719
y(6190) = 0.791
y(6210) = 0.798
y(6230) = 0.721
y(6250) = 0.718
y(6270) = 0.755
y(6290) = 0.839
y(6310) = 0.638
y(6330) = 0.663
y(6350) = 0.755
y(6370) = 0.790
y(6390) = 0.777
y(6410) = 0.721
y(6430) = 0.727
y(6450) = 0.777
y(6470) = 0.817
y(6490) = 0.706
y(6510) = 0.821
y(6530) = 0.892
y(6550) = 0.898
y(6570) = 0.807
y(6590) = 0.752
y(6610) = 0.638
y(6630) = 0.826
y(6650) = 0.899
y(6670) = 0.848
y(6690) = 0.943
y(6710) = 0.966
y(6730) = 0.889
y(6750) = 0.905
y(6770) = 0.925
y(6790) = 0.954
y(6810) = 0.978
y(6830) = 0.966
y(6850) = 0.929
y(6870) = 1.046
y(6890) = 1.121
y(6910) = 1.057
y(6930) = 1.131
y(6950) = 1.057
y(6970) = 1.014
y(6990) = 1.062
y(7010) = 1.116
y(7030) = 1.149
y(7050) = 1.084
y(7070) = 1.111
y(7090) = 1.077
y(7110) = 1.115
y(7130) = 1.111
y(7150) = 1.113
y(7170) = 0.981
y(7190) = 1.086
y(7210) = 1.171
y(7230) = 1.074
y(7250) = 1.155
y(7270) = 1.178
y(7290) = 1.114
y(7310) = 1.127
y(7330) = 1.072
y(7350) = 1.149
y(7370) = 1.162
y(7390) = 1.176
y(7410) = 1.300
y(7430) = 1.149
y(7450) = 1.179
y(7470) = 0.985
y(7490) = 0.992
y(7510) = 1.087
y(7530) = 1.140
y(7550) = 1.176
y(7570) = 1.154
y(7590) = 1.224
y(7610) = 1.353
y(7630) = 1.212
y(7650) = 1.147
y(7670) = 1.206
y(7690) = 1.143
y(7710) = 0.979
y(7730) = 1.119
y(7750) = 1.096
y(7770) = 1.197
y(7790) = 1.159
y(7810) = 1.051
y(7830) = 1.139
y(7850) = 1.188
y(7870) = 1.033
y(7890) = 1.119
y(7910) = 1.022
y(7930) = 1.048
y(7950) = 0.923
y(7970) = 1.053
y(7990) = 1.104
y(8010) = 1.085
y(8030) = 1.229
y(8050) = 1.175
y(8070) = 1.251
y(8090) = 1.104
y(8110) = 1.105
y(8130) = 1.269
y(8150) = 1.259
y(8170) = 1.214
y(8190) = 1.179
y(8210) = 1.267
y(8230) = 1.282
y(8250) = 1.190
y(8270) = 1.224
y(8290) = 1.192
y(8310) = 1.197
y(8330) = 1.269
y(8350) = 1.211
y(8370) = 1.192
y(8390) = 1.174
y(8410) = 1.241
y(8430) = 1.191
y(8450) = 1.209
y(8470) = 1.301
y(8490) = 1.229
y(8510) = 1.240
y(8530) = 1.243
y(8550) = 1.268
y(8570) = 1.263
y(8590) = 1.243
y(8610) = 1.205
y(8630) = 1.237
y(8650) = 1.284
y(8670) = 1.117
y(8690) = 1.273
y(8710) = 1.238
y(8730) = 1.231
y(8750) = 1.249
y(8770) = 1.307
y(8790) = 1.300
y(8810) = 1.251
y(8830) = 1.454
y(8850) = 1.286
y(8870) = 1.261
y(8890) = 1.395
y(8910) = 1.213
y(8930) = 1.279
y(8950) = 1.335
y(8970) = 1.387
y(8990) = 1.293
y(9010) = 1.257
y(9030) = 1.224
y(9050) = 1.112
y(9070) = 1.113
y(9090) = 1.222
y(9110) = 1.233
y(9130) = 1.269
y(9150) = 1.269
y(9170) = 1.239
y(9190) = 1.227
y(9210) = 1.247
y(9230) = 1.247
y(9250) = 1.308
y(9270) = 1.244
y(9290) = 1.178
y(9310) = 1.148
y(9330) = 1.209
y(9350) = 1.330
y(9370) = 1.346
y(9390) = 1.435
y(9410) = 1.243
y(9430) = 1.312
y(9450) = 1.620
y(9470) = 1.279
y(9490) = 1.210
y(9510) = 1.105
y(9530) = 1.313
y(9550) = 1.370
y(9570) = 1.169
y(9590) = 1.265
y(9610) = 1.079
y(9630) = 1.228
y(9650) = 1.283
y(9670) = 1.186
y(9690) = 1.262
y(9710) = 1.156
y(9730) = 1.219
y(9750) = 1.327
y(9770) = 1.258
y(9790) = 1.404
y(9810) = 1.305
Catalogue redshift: 0.536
